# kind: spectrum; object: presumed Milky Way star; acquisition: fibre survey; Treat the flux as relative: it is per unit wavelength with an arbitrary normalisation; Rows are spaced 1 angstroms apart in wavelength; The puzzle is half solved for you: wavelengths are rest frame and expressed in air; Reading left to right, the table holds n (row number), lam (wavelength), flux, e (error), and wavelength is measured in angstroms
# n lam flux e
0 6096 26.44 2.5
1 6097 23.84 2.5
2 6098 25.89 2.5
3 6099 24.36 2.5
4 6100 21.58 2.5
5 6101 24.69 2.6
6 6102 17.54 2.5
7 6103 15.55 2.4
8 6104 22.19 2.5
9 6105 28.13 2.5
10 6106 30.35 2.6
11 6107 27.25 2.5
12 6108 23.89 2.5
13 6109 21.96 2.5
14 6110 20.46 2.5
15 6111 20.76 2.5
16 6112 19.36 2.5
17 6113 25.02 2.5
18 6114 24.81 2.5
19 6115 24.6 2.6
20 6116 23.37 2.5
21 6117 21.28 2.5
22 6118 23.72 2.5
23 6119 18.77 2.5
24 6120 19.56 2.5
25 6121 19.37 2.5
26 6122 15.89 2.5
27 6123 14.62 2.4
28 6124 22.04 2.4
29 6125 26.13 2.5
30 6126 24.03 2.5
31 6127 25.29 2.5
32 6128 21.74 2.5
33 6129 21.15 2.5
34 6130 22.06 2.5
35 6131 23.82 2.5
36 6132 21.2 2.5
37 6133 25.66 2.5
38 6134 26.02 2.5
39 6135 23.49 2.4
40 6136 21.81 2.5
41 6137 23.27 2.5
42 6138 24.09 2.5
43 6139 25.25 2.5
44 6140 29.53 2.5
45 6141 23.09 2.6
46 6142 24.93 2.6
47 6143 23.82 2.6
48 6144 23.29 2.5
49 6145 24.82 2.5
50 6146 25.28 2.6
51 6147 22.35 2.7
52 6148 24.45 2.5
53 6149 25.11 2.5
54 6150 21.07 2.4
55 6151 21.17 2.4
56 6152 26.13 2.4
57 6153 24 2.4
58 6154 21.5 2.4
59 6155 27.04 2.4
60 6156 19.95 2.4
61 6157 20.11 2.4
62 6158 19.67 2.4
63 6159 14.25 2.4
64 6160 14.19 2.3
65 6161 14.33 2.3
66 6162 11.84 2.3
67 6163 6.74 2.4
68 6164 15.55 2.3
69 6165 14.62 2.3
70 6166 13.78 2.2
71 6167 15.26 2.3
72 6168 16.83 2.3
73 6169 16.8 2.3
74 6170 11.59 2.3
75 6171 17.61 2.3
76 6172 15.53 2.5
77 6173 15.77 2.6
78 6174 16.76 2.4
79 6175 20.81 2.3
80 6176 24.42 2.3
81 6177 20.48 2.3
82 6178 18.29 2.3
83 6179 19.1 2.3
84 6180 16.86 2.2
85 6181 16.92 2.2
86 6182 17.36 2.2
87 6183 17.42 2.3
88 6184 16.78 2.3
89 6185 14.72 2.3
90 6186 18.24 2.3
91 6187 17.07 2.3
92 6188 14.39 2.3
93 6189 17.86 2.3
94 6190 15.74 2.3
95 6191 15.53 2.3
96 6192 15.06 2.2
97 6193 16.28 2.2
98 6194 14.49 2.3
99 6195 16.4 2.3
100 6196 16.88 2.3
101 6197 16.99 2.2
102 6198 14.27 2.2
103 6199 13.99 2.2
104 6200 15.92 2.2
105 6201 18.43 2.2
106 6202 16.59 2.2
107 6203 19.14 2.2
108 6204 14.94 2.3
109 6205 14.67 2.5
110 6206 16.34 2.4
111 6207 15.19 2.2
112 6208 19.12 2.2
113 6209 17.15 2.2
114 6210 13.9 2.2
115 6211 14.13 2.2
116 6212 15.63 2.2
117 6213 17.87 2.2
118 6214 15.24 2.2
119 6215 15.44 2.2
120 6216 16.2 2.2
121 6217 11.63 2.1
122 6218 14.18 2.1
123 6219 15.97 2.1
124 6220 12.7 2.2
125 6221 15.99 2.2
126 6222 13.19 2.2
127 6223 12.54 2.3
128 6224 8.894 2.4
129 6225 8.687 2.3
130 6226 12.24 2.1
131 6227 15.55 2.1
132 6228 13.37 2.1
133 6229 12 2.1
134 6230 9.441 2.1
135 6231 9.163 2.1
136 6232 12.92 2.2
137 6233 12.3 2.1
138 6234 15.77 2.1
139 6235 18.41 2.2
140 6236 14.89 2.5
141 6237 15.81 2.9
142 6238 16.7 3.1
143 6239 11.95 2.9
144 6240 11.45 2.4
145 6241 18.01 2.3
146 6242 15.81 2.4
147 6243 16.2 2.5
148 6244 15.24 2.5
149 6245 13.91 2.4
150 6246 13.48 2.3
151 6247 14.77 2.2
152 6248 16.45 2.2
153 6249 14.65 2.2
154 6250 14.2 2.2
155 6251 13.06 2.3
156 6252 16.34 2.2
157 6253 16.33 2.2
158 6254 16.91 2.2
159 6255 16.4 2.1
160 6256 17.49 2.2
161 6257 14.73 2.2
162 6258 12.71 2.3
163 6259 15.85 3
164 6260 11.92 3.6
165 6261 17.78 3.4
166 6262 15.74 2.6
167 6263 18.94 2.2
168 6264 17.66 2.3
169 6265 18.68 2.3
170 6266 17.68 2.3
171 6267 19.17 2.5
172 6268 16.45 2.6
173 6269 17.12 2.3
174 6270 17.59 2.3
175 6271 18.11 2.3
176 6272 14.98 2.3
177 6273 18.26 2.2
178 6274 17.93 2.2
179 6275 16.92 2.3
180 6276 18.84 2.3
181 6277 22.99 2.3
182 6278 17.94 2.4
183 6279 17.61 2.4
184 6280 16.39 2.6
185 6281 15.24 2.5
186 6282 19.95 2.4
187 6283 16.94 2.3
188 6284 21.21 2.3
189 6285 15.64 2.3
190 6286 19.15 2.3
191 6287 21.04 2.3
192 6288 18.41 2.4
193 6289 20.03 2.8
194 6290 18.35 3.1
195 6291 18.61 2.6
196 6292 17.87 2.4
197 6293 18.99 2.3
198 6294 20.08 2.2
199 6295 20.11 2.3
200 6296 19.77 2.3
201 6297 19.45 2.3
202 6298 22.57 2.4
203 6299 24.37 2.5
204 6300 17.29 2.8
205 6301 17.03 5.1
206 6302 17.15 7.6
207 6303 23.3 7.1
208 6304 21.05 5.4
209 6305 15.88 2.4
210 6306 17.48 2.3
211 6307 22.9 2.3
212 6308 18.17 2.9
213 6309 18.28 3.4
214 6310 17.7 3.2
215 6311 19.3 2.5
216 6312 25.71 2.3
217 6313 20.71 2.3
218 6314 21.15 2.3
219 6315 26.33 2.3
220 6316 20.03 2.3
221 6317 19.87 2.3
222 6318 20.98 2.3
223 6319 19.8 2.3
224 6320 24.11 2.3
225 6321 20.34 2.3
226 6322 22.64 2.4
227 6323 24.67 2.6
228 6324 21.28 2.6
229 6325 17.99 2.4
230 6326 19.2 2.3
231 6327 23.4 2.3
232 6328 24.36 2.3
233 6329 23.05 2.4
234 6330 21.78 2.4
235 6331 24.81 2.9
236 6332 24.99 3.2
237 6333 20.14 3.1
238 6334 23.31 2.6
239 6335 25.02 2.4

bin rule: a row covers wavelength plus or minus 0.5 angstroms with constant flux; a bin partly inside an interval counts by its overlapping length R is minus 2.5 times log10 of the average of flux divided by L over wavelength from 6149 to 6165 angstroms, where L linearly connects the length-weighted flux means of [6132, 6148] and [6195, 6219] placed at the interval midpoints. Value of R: 0.20 mag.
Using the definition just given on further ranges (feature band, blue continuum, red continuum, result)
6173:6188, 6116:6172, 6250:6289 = 0.10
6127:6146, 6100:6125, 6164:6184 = -0.19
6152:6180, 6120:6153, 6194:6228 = 0.14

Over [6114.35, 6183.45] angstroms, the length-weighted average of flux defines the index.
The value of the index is 20.4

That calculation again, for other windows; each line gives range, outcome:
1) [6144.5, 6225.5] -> 16.9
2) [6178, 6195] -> 16.5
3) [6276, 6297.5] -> 18.8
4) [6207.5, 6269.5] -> 14.9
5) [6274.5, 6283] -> 18.2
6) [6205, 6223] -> 15.2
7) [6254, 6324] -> 18.9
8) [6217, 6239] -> 13.3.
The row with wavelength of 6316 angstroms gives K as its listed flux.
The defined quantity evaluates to 20.03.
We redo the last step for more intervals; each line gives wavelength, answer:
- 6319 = 19.8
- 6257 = 14.73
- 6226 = 12.24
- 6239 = 11.95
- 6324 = 21.28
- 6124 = 22.04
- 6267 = 19.17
